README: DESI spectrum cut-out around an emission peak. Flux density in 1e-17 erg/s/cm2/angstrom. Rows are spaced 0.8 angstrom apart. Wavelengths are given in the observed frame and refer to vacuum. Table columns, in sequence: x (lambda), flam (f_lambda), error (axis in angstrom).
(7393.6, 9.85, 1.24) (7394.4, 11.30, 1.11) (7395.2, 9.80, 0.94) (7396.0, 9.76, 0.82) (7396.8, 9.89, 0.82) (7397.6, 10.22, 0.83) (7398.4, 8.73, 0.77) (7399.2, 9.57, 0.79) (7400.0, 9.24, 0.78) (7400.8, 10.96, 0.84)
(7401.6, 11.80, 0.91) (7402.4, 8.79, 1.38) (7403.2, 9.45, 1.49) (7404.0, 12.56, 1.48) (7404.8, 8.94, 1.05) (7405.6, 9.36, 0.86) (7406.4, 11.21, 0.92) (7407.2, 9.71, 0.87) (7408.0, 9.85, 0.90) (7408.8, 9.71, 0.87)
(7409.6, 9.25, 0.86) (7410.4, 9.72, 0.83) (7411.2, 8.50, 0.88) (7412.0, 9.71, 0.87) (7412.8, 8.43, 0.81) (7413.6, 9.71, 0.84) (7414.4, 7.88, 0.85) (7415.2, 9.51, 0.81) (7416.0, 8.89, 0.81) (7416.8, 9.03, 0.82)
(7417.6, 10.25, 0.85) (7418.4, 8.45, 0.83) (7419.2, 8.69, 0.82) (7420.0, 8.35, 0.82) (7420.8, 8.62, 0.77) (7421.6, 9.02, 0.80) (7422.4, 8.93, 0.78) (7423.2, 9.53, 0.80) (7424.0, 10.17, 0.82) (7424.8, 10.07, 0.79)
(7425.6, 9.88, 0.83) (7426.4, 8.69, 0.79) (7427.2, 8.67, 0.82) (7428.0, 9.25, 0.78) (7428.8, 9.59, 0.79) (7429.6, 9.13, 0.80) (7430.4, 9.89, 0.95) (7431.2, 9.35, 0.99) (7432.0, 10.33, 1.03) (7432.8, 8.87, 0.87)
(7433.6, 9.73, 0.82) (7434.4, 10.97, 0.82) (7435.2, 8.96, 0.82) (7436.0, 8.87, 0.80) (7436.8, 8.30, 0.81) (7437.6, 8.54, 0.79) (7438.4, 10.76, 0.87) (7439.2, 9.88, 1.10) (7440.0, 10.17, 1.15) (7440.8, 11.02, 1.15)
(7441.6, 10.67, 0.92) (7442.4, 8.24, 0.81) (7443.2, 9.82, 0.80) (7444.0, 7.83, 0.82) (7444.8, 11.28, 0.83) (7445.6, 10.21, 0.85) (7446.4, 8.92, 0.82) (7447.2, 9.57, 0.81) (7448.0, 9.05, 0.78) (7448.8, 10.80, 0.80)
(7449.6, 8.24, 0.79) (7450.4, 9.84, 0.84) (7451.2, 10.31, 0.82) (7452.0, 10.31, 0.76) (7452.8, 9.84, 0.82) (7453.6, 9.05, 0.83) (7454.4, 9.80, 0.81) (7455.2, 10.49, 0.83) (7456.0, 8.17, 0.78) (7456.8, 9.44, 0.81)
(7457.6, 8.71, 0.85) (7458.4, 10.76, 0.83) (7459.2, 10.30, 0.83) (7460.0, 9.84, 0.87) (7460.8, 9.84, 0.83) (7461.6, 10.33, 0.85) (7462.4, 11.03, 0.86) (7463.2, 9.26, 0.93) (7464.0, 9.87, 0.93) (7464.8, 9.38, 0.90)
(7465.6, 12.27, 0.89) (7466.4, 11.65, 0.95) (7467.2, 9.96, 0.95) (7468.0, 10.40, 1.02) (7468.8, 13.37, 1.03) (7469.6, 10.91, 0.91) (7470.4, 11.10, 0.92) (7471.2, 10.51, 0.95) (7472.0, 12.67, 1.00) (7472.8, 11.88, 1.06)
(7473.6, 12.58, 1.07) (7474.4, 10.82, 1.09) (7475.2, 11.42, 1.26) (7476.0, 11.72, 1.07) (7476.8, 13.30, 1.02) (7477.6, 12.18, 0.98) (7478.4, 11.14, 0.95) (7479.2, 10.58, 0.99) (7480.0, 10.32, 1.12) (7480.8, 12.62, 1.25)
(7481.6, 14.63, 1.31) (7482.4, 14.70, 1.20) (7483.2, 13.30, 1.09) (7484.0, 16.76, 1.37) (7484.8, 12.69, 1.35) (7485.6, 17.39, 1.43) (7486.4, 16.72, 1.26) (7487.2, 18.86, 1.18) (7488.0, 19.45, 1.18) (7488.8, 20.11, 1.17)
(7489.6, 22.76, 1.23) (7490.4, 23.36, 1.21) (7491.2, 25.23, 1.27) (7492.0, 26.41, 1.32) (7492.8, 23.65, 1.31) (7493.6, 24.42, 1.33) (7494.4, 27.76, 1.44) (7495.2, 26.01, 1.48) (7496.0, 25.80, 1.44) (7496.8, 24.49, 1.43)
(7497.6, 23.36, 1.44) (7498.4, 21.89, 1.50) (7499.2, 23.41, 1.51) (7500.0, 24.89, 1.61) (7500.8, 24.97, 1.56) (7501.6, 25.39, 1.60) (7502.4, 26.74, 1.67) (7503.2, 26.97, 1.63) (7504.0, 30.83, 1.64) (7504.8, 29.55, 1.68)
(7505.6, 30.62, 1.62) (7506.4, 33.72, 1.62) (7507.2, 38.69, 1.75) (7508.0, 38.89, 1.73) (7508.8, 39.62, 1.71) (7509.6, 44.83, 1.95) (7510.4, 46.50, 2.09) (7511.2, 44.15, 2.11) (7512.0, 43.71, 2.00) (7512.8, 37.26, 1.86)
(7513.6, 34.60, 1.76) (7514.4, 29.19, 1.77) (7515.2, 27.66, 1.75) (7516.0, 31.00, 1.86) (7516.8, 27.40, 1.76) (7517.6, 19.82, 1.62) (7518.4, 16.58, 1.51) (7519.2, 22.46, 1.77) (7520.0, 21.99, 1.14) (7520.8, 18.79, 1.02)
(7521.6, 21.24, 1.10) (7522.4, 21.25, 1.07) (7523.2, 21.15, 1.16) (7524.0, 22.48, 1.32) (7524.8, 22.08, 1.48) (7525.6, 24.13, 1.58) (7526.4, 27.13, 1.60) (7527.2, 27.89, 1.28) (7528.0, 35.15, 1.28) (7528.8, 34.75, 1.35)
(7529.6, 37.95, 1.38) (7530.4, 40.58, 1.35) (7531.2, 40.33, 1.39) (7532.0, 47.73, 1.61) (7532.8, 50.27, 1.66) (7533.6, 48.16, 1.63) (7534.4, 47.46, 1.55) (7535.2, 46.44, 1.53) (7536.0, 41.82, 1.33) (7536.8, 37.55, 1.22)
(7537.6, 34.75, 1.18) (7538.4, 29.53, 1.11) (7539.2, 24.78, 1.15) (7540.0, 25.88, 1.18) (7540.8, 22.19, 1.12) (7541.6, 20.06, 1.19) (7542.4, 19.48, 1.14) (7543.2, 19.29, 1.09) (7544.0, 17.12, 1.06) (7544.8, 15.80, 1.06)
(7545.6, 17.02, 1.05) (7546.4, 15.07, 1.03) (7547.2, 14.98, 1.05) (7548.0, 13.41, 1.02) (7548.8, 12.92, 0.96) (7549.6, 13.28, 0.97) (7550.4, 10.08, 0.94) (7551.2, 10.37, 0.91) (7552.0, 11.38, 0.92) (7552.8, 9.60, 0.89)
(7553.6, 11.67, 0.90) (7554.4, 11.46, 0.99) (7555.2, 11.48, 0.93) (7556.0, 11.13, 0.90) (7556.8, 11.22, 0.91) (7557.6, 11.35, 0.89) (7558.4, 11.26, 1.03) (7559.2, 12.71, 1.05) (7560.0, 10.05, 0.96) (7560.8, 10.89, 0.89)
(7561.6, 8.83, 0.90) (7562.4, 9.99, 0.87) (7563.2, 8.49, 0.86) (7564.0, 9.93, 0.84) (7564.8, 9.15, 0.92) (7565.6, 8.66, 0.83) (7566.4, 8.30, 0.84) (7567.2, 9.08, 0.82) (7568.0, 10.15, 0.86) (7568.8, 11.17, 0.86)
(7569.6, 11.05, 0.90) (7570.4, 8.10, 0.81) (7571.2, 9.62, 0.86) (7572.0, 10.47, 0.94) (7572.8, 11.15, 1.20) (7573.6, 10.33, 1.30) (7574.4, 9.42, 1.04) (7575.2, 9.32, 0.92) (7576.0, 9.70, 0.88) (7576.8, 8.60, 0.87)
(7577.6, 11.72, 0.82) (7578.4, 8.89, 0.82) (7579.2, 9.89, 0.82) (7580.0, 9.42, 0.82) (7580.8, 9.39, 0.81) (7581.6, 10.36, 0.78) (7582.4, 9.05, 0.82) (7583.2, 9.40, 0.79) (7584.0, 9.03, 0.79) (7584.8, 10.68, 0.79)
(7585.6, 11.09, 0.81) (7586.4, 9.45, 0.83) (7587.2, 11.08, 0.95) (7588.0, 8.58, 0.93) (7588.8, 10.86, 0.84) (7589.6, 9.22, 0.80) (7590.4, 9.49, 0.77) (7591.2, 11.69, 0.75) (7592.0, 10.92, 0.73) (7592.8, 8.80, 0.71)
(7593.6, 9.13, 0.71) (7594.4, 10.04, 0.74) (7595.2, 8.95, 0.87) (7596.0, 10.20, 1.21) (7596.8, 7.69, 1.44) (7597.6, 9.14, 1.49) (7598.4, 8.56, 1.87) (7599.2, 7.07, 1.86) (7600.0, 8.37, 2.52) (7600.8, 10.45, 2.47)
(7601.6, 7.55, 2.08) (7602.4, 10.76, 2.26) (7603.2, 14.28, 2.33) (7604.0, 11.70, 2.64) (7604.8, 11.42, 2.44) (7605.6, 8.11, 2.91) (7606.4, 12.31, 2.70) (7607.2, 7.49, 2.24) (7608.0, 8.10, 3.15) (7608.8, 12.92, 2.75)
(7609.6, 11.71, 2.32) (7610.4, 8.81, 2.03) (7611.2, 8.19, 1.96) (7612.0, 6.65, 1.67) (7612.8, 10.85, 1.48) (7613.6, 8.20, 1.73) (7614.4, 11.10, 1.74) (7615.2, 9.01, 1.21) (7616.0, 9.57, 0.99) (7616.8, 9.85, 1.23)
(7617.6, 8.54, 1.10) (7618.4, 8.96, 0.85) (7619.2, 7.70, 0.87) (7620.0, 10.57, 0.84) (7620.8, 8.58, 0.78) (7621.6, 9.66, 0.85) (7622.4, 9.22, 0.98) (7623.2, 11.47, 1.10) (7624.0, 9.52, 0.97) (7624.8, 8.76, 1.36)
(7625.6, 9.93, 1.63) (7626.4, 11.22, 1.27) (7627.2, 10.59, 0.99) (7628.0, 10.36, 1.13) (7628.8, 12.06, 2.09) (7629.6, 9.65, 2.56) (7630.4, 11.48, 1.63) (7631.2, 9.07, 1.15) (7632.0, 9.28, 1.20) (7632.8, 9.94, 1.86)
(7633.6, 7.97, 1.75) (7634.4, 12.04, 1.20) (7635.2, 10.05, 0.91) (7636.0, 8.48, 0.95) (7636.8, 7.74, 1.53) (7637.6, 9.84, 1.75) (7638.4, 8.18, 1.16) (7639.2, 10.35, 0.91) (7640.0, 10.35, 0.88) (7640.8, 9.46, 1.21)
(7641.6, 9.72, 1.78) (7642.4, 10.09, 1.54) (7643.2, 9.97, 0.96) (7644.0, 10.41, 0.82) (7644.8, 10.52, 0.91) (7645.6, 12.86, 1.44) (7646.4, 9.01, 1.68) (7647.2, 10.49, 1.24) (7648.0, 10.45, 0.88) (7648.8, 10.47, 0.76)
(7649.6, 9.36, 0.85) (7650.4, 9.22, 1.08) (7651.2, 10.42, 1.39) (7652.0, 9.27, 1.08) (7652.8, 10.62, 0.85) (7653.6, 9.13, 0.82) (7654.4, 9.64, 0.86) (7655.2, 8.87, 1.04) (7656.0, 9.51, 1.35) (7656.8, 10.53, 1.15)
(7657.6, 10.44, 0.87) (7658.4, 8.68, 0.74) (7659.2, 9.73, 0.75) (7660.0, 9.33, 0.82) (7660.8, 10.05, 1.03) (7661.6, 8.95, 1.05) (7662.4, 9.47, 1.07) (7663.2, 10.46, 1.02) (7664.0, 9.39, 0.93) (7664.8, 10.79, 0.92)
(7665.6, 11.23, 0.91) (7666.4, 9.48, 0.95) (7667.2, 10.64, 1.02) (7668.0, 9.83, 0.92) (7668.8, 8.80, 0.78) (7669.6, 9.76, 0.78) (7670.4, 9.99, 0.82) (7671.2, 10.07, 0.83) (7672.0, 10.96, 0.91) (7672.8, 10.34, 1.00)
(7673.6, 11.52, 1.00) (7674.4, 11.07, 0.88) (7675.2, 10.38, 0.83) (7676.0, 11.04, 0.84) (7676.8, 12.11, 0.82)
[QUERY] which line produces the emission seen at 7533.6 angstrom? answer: [N II]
